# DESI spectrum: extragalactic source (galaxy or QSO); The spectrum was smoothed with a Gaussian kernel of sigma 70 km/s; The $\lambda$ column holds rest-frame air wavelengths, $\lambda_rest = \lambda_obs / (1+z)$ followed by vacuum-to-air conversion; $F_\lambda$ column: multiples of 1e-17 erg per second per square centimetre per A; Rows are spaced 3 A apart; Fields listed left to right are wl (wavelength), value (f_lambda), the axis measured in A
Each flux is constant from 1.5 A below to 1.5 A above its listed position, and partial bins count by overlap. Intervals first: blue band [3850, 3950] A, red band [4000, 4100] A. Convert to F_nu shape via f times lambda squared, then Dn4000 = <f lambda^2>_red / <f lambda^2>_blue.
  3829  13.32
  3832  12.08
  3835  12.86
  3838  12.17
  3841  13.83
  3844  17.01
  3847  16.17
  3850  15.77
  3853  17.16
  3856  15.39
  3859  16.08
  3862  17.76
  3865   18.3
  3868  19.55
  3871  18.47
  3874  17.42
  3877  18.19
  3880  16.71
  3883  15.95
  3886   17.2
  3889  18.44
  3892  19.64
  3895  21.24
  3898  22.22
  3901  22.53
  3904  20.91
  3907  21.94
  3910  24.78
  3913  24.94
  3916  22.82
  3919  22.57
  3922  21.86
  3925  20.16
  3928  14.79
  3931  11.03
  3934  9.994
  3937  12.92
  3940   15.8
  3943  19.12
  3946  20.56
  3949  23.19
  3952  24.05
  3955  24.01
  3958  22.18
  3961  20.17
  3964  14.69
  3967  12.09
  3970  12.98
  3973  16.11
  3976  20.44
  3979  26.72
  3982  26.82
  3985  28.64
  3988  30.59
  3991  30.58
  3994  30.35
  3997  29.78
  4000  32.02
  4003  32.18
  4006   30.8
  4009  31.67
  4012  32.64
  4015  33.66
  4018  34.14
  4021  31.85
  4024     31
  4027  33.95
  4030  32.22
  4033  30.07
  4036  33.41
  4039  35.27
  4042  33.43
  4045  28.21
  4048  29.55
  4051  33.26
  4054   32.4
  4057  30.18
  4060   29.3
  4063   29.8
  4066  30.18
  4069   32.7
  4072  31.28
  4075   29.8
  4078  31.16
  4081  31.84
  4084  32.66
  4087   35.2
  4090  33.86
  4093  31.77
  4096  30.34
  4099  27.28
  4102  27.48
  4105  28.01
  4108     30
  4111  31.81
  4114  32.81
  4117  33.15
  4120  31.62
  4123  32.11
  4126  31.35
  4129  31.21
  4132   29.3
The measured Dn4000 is 1.83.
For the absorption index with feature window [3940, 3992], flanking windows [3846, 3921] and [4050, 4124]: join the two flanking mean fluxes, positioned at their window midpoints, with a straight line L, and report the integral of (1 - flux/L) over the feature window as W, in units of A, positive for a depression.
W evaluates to 5.4 A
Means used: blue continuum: 19.3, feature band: 21.7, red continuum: 31.2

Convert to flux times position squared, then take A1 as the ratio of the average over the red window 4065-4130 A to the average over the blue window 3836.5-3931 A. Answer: 1.86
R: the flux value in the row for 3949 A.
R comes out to 23.19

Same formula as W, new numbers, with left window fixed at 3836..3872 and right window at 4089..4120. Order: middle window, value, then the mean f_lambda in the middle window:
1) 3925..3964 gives 6.4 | 18.1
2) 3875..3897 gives 0.0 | 18.3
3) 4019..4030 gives -2.6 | 32.3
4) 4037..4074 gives -4.6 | 31.3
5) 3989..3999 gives -2.5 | 30.3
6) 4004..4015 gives -2.9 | 32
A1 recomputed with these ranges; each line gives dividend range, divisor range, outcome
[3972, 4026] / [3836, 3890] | 1.90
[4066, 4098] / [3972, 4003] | 1.21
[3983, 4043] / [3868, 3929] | 1.67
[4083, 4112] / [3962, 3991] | 1.52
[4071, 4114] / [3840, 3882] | 2.04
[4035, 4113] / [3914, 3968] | 1.79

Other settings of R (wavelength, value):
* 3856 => 15.39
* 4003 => 32.18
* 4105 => 28.01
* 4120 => 31.62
